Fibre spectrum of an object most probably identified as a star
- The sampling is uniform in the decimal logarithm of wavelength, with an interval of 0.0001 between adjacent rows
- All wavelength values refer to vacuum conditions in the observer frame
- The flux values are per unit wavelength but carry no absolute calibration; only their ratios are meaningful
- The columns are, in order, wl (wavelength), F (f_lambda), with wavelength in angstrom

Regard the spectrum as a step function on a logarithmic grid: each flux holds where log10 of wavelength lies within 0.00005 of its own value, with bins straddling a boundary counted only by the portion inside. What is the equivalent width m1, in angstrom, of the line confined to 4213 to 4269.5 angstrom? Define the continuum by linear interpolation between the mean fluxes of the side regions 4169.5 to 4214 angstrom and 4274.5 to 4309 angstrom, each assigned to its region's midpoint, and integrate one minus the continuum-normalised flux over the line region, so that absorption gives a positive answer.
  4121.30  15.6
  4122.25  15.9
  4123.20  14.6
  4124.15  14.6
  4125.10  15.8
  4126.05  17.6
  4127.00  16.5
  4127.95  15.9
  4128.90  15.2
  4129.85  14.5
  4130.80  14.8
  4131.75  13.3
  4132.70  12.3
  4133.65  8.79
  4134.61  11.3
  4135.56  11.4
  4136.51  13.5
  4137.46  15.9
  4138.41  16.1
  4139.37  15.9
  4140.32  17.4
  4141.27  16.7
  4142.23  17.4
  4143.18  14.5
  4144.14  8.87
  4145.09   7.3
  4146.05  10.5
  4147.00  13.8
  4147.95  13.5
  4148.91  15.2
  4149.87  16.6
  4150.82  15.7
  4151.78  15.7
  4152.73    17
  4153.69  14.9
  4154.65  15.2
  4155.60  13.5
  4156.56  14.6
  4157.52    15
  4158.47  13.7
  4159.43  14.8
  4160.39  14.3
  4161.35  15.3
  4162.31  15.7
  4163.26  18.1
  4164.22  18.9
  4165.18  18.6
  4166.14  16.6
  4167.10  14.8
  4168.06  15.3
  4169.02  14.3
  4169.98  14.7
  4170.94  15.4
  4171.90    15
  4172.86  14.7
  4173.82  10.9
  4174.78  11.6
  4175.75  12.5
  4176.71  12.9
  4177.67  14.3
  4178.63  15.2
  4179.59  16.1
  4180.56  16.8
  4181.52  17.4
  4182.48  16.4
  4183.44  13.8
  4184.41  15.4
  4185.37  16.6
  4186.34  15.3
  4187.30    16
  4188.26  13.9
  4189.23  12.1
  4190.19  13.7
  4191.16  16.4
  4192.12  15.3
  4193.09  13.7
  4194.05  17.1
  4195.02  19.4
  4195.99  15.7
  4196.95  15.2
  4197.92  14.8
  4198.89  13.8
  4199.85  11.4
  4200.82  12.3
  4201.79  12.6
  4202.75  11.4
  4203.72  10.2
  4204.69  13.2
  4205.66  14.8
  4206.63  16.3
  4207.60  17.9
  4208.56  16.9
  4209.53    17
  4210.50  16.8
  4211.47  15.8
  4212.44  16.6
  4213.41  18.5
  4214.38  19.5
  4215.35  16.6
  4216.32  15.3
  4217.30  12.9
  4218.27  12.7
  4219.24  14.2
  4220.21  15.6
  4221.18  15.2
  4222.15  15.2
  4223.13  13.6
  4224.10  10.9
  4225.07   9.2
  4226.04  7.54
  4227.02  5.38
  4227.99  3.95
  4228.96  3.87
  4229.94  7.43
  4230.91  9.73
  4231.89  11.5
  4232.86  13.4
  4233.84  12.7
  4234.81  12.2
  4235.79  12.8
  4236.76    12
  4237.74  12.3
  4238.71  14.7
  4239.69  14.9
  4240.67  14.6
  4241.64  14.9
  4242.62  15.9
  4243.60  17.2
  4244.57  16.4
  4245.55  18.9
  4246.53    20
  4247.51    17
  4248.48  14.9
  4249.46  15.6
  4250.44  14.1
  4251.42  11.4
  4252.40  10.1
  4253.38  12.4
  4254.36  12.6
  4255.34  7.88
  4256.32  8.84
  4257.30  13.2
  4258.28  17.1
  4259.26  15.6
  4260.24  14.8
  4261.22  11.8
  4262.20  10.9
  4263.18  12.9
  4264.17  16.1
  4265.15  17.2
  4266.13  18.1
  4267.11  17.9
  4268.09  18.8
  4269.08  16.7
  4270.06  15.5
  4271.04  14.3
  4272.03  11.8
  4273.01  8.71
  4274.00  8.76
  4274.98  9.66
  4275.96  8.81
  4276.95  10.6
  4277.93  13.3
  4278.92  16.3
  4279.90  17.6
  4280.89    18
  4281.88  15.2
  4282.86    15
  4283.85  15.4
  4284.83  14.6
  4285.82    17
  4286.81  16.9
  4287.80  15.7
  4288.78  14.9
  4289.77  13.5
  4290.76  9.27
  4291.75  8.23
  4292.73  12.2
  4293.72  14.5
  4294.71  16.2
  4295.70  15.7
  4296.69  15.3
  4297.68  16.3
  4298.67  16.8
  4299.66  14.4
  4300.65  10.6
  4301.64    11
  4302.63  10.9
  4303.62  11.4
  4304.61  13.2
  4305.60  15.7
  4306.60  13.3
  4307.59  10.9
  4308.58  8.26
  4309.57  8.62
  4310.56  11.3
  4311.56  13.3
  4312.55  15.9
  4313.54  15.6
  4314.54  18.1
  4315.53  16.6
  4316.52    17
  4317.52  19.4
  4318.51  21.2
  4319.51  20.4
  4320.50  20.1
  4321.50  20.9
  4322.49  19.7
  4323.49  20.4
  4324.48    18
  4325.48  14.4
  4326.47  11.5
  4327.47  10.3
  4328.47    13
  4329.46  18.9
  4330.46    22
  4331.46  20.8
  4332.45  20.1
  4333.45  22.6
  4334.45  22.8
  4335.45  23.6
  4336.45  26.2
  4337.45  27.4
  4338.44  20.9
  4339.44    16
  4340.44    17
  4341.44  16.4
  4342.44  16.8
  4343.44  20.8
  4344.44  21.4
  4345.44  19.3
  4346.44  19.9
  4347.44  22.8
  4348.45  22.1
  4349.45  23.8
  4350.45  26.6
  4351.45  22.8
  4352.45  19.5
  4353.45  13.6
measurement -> 2.7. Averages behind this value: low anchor 14.9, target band 13.6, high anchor 13.6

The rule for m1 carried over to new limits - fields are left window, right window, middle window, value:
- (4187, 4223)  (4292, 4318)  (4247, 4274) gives 1.0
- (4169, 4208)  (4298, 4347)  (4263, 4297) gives 4.1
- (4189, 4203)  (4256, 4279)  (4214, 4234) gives 3.5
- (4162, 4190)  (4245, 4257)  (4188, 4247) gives 1.8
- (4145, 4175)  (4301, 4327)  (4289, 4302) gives 1.5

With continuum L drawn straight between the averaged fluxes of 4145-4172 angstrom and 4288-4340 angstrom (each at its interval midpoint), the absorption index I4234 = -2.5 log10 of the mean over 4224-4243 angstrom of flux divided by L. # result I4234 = 0.38 mag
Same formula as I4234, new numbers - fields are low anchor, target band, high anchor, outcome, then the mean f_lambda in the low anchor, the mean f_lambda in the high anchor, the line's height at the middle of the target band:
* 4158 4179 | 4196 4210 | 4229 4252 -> 0.02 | 14.9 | 13.9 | 14.4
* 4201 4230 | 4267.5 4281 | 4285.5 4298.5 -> 0.05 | 13.3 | 14.3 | 14.1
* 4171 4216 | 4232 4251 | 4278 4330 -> 0.01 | 15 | 15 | 15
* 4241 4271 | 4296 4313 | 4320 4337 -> 0.35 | 14.8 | 19.2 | 17.7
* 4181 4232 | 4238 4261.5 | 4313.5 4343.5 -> 0.09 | 13.9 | 19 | 15.7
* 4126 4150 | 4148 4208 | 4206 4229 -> -0.08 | 13.9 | 13.8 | 13.9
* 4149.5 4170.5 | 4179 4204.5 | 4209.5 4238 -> -0.04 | 15.6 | 12.6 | 14.1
